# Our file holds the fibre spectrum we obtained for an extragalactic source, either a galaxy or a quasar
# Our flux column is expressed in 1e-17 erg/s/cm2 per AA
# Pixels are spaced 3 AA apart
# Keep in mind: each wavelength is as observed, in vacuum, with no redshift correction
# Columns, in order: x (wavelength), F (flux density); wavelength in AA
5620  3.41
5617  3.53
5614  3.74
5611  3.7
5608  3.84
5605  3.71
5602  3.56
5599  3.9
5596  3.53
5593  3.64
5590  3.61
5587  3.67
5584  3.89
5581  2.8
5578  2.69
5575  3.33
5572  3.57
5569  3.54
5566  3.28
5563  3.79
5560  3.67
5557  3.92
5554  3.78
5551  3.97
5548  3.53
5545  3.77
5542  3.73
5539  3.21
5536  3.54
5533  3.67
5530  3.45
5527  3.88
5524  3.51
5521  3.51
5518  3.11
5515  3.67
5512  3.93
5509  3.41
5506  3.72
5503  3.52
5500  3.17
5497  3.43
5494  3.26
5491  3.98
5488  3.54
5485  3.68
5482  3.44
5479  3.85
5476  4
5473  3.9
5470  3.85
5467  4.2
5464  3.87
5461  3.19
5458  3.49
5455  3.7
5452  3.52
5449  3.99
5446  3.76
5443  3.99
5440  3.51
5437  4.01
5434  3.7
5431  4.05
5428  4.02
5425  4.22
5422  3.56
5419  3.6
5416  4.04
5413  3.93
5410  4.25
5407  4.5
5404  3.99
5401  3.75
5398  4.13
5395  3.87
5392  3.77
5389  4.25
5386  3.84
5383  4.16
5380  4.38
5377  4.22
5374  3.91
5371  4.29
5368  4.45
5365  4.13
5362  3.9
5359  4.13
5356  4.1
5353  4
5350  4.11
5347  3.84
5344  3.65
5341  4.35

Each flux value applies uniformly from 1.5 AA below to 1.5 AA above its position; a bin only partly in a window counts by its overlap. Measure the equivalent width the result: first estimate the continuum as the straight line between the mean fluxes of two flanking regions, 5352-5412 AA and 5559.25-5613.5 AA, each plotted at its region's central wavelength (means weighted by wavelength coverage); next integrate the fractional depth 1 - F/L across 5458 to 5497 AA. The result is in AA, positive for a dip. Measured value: 1.3 AA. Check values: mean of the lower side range 4.1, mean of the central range 3.71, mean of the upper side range 3.54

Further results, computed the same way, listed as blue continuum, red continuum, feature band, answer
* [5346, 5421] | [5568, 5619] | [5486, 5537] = 2.7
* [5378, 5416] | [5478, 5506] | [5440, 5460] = 0.4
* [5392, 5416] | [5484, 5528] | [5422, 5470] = 0.4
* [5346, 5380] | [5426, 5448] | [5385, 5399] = 0.2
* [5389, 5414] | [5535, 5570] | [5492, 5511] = 1.7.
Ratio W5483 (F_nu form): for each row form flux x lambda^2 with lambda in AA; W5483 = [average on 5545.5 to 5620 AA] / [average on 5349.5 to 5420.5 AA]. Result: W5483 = 0.95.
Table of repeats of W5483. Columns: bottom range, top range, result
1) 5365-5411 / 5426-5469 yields 0.94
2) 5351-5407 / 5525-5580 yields 0.93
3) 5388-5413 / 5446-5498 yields 0.94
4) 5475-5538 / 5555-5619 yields 1.03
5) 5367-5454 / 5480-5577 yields 0.94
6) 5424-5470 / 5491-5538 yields 0.95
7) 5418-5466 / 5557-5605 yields 0.98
